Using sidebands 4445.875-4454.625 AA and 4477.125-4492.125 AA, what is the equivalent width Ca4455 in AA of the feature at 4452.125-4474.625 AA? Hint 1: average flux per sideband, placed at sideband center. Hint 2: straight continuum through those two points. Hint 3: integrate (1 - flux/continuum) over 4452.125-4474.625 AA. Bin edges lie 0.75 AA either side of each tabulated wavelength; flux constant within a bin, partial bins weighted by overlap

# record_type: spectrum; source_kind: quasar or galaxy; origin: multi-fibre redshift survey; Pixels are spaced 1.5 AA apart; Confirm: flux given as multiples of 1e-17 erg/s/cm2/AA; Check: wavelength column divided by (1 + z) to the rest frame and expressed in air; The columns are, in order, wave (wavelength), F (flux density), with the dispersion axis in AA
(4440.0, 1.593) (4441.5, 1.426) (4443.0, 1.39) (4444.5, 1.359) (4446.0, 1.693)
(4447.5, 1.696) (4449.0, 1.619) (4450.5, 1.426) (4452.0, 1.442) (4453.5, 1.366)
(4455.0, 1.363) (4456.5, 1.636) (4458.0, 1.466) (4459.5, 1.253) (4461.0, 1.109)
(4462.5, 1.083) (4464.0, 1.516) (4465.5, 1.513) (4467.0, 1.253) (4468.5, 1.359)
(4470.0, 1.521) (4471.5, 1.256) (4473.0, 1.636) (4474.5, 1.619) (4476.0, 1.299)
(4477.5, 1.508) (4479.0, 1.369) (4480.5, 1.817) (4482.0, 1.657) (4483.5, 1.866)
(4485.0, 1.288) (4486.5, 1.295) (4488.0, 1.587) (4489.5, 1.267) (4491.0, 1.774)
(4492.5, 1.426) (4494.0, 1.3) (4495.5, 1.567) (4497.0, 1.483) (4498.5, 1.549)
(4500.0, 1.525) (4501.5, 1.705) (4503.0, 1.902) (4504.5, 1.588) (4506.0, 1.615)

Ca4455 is 2.0 AA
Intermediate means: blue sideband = 1.52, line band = 1.39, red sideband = 1.54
